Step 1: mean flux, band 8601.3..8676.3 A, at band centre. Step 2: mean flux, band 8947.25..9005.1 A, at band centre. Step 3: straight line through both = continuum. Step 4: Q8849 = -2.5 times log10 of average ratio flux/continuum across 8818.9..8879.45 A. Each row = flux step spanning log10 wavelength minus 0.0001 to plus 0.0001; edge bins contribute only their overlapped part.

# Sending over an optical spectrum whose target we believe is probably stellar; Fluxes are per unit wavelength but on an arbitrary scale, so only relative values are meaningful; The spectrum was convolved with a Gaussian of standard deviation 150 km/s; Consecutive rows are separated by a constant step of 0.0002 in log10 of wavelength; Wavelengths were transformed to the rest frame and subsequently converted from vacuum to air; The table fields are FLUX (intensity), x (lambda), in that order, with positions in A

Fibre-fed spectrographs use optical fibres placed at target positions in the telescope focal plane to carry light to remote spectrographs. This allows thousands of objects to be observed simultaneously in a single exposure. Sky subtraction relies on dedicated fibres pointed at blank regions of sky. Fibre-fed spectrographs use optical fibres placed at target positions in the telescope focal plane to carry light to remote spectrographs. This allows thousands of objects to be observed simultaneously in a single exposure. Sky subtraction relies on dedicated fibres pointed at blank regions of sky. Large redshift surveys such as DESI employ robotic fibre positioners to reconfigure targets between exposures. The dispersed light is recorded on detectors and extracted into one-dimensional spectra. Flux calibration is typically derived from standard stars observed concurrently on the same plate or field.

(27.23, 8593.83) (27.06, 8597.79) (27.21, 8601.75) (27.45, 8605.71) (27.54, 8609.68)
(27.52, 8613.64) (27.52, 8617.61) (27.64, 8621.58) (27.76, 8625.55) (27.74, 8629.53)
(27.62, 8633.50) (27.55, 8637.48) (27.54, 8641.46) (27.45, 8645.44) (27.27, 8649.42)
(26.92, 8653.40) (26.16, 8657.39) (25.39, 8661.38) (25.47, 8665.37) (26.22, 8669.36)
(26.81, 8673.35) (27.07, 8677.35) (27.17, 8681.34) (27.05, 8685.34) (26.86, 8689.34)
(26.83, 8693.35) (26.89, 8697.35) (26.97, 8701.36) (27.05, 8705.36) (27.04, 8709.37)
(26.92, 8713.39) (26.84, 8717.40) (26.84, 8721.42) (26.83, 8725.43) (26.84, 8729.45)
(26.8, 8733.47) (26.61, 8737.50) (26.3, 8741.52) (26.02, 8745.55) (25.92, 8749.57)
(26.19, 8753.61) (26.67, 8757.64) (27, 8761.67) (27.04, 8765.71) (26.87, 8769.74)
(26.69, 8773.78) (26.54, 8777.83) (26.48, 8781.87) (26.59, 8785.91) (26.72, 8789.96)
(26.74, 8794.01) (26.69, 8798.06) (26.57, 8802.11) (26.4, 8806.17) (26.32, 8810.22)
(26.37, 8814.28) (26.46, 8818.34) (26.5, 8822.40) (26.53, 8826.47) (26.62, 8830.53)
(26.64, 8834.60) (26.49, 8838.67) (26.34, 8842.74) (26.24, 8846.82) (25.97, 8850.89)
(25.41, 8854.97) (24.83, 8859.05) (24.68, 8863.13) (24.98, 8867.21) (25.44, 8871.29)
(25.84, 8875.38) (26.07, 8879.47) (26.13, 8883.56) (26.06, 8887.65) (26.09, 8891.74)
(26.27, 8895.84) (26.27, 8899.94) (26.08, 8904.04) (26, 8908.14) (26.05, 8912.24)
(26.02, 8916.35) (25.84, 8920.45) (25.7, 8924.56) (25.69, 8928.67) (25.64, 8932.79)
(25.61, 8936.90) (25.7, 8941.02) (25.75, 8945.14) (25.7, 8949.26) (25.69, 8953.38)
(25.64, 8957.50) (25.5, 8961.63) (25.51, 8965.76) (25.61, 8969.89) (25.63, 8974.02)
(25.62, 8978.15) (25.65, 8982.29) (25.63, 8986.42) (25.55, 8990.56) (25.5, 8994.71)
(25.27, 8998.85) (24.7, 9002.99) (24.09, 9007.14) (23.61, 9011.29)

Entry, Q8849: 0.01 mag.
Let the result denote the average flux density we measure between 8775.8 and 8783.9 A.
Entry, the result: 26.5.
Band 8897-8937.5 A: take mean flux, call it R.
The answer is 25.9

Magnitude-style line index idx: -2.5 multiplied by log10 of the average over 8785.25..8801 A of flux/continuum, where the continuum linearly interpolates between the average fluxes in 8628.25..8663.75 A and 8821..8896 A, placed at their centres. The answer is -0.02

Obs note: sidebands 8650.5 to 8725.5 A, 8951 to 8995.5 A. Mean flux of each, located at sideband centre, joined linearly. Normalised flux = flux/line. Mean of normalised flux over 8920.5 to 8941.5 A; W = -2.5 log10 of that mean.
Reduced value 0.00 mag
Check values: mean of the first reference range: 26.7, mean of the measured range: 25.7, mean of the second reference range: 25.6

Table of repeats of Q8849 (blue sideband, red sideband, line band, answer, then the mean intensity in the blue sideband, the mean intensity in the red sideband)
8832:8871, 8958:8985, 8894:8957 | -0.01 mag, 25.7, 25.6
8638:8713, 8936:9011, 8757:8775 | -0.02 mag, 26.8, 25.4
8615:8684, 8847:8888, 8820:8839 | -0.03 mag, 27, 25.6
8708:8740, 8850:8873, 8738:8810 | -0.01 mag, 26.8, 25.2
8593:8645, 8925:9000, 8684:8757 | 0.01 mag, 27.5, 25.6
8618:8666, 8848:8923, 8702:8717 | -0.01 mag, 27.1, 25.8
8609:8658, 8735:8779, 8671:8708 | 0.00 mag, 27.4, 26.5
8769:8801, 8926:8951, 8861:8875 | 0.04 mag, 26.7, 25.7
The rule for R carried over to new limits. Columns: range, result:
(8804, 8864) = 26.1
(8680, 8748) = 26.8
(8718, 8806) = 26.6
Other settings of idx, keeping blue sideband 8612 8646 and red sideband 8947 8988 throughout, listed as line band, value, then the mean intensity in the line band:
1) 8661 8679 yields 0.045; 26.2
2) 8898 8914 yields -0.005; 26.1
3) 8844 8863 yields 0.031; 25.5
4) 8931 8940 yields 0.007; 25.6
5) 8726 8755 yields 0.022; 26.4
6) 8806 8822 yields 0.004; 26.4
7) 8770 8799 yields 0.002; 26.6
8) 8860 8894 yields 0.021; 25.6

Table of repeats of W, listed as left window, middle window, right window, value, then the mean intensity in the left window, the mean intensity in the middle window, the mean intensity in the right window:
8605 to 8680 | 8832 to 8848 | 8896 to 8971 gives -0.009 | 27.1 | 26.4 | 25.8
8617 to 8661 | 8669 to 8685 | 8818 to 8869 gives 0.006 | 27.3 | 26.9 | 26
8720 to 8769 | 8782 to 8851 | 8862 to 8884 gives -0.021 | 26.6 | 26.5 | 25.5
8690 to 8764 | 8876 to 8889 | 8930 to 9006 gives -0.005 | 26.7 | 26.1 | 25.5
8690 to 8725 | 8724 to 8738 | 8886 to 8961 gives 0.001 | 26.9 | 26.8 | 25.9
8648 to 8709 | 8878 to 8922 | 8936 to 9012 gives -0.016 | 26.7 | 26.1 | 25.4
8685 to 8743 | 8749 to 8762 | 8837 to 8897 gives 0.005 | 26.8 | 26.4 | 25.8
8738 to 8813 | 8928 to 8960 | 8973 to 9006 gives -0.001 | 26.5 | 25.7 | 25.4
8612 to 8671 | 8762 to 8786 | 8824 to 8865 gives -0.016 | 27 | 26.7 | 26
